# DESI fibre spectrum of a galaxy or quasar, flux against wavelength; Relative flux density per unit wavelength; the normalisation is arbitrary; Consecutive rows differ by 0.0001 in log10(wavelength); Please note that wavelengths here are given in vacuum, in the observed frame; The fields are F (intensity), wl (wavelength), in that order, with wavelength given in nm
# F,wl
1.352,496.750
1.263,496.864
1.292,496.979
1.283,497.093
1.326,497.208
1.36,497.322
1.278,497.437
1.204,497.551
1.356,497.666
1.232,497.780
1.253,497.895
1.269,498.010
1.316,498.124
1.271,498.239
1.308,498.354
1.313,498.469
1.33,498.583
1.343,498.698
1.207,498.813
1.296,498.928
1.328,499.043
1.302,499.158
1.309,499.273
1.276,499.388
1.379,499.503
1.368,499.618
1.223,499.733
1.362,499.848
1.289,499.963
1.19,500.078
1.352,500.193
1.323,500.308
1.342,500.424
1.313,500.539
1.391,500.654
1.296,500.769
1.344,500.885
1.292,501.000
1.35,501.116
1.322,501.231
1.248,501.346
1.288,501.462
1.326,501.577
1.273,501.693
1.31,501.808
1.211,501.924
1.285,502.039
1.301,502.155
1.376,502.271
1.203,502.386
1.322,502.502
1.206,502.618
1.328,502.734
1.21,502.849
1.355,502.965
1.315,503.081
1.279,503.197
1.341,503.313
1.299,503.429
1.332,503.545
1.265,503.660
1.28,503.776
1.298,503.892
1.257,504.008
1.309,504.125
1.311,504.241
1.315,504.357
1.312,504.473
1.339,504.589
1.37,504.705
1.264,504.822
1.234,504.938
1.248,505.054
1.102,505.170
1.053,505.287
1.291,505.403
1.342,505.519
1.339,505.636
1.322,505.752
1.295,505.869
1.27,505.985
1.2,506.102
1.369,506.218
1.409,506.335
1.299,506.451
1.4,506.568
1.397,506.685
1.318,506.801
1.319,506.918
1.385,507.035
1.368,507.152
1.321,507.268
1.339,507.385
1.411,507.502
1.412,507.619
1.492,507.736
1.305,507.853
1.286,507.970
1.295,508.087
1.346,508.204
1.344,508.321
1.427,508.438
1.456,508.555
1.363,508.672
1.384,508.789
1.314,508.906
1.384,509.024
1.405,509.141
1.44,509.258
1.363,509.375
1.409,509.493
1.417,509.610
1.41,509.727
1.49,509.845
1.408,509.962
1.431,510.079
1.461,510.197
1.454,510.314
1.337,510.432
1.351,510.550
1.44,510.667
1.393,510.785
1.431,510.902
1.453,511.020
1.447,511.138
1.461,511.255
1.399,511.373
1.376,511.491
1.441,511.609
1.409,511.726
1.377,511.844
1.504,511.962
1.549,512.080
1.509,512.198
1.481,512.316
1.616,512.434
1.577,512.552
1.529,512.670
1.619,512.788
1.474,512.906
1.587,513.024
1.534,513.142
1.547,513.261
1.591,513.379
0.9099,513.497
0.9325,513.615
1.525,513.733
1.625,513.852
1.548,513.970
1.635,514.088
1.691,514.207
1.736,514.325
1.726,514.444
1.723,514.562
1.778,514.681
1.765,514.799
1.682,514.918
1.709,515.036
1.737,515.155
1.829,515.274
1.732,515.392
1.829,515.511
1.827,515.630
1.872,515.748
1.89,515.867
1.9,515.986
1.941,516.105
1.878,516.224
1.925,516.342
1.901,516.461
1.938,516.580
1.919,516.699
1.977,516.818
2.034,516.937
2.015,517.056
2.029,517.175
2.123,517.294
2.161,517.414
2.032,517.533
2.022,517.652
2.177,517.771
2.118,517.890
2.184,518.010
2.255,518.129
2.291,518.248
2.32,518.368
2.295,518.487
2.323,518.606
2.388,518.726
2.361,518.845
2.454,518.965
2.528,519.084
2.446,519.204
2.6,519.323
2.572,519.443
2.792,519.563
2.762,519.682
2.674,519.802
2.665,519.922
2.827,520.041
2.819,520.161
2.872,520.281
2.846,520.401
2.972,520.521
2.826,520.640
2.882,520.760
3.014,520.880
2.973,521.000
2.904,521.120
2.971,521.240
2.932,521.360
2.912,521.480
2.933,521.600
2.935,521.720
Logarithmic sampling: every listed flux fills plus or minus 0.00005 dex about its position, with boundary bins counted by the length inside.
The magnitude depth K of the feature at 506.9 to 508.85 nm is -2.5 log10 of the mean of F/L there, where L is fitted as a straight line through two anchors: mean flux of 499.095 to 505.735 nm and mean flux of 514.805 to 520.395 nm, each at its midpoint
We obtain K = 0.18 mag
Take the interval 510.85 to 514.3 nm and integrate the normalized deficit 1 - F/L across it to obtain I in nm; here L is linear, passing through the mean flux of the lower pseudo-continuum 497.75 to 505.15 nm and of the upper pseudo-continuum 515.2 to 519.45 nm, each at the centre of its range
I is 0.72 nm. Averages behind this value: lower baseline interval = 1.3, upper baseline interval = 2.11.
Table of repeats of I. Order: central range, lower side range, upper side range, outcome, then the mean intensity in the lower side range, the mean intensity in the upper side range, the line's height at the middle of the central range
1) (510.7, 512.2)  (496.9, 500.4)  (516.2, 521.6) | 0.435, 1.3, 2.45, 2.03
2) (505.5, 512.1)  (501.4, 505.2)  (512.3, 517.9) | 0.527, 1.29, 1.76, 1.51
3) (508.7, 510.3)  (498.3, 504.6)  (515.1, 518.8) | 0.258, 1.3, 2.03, 1.68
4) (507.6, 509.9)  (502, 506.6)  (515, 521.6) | 0.335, 1.29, 2.34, 1.62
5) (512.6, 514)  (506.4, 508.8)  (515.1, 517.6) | 0.227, 1.36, 1.93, 1.73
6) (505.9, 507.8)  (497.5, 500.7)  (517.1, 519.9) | 0.401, 1.3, 2.35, 1.72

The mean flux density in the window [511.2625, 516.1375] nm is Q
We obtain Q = 1.6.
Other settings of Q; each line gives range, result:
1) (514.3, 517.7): 1.88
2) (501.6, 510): 1.33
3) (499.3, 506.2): 1.29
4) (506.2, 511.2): 1.39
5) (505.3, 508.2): 1.34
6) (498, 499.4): 1.3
